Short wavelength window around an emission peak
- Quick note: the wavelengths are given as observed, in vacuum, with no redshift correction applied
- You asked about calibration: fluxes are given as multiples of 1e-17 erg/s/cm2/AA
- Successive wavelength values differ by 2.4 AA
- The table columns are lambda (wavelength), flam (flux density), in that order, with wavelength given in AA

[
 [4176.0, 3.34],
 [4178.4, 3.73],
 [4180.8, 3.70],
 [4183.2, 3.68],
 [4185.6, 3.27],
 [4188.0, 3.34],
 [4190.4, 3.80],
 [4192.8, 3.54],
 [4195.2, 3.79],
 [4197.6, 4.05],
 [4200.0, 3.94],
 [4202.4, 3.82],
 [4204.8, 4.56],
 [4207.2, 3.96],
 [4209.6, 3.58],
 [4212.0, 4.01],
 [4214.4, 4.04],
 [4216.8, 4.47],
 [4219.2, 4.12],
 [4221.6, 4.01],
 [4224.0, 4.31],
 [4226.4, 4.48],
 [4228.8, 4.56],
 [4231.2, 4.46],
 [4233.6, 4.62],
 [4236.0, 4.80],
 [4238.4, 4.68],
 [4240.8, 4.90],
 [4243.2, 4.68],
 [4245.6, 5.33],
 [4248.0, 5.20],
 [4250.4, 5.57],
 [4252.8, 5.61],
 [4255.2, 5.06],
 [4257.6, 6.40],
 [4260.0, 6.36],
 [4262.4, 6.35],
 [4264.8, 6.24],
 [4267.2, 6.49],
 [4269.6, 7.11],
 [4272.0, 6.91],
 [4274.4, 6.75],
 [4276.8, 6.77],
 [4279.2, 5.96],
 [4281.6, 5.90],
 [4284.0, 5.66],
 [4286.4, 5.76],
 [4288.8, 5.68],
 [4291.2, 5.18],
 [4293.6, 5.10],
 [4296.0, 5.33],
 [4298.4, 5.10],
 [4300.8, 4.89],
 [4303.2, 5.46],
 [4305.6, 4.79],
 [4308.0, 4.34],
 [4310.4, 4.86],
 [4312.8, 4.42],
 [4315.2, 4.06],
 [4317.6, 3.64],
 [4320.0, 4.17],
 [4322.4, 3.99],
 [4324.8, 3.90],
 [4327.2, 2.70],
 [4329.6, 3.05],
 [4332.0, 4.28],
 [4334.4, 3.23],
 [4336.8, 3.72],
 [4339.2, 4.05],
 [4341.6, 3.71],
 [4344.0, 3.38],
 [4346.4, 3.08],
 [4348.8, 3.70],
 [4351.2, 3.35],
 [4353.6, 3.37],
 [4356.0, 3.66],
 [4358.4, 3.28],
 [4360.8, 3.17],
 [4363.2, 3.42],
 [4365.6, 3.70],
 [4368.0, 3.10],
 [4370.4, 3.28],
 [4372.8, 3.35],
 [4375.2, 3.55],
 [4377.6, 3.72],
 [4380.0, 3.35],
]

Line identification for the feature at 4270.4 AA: C IV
